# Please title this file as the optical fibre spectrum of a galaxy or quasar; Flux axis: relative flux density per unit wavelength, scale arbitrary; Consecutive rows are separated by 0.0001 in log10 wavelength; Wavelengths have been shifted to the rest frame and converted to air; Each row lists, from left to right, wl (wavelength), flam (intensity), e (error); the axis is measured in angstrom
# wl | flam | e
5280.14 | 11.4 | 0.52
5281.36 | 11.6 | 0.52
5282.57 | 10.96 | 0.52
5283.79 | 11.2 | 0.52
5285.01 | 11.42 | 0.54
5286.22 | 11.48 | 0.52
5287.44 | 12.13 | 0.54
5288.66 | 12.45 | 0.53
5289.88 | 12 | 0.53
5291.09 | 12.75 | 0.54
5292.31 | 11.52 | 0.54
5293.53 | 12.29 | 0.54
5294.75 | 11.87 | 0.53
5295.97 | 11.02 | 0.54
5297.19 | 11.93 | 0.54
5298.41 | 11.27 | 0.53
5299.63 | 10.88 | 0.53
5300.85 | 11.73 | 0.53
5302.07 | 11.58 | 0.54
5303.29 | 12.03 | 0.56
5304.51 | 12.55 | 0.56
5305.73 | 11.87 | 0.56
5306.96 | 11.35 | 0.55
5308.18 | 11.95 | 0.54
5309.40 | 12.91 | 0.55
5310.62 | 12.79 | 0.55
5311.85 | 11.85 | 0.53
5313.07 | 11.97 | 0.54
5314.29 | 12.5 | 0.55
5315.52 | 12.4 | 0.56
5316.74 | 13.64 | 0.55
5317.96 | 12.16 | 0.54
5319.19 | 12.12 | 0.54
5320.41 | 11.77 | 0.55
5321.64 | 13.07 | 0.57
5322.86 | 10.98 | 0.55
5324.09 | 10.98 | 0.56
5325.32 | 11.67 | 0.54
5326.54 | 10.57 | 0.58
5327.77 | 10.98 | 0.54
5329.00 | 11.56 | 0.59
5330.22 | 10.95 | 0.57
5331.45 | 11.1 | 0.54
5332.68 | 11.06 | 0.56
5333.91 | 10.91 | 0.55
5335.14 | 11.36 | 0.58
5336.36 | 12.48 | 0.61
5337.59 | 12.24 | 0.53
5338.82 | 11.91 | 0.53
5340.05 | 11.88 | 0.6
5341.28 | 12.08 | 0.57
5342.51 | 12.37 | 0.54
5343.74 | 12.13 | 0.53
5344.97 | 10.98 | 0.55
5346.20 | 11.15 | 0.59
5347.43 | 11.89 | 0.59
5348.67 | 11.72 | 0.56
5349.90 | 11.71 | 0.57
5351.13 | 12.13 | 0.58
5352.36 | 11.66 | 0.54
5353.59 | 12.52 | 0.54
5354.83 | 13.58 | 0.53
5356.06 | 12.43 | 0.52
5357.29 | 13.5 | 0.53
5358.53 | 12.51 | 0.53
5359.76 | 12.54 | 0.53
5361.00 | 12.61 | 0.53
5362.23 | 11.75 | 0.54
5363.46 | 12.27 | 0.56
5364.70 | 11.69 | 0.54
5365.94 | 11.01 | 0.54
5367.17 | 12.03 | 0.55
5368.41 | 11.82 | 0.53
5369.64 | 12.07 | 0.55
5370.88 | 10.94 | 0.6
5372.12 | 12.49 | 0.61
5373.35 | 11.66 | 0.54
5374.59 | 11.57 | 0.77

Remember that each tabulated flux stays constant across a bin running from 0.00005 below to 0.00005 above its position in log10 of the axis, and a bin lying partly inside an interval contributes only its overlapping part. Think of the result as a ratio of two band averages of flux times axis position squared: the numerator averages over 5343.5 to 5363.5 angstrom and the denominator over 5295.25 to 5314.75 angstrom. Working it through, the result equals 1.0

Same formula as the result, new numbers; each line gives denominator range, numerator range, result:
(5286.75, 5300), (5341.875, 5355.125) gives 1.03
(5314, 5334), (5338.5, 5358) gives 1.05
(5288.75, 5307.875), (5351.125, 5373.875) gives 1.06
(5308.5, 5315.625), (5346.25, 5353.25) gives 0.97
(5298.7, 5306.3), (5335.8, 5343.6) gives 1.05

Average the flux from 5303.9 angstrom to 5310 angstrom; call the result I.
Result 12.1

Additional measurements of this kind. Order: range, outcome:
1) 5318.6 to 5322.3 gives 12.3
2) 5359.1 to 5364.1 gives 12.3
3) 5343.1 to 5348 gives 11.5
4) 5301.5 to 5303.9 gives 11.8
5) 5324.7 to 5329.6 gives 11.2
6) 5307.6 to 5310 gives 12.4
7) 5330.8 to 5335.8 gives 11.1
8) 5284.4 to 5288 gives 11.7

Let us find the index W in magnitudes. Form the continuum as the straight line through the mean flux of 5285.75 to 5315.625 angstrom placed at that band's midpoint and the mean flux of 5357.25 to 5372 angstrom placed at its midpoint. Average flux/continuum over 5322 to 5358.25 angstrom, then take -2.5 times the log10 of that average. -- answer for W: 0.02 mag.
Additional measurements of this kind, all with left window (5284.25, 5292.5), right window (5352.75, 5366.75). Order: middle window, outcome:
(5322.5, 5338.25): 0.08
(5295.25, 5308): 0.04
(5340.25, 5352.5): 0.05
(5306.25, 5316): -0.01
